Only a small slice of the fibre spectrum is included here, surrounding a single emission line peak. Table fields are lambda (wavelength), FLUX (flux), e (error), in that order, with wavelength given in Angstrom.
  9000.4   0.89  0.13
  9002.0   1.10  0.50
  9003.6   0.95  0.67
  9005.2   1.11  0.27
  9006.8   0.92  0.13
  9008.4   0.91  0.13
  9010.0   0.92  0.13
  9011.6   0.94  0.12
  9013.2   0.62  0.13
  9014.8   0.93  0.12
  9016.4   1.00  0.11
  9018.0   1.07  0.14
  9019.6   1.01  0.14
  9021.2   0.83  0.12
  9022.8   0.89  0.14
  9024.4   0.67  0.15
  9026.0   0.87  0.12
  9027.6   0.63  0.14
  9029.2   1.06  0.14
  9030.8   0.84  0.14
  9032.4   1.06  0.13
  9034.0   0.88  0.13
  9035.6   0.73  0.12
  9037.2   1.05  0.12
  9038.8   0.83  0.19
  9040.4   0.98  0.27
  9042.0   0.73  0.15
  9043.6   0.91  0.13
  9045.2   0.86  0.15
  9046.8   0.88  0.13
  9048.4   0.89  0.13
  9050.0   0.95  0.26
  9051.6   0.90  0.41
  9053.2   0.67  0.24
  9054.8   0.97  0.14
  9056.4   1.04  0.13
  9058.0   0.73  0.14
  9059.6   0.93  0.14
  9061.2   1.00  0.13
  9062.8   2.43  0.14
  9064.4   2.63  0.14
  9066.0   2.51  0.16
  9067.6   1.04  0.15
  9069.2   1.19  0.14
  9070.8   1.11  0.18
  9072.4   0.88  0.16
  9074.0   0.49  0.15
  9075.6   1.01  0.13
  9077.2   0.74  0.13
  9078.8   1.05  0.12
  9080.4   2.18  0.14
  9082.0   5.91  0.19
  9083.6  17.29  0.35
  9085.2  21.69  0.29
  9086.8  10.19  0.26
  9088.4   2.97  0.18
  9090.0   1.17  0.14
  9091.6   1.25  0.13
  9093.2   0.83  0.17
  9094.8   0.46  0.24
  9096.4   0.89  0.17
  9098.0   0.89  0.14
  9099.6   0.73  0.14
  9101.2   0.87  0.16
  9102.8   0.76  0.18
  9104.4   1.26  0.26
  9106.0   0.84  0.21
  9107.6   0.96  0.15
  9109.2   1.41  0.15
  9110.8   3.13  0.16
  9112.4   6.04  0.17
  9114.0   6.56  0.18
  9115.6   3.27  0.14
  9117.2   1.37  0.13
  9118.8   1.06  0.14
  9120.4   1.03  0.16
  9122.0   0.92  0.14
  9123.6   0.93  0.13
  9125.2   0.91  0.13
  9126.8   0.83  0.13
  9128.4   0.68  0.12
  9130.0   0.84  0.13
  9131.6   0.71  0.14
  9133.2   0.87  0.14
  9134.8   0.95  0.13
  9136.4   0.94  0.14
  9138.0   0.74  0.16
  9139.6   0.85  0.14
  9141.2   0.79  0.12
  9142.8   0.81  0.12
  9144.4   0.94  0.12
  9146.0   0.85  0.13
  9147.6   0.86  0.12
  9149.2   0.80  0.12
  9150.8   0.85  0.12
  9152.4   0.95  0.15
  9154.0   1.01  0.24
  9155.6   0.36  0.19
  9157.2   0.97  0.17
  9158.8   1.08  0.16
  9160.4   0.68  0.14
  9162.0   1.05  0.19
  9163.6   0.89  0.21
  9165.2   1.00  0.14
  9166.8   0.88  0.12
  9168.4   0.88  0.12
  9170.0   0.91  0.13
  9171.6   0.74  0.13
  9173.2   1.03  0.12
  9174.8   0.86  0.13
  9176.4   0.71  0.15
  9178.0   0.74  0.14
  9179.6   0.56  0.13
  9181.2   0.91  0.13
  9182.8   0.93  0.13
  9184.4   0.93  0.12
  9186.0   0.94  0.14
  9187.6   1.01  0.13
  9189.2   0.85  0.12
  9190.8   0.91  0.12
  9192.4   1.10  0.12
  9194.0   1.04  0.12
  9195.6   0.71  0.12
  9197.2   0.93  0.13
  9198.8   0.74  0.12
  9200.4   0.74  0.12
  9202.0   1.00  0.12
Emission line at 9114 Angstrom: [N II]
